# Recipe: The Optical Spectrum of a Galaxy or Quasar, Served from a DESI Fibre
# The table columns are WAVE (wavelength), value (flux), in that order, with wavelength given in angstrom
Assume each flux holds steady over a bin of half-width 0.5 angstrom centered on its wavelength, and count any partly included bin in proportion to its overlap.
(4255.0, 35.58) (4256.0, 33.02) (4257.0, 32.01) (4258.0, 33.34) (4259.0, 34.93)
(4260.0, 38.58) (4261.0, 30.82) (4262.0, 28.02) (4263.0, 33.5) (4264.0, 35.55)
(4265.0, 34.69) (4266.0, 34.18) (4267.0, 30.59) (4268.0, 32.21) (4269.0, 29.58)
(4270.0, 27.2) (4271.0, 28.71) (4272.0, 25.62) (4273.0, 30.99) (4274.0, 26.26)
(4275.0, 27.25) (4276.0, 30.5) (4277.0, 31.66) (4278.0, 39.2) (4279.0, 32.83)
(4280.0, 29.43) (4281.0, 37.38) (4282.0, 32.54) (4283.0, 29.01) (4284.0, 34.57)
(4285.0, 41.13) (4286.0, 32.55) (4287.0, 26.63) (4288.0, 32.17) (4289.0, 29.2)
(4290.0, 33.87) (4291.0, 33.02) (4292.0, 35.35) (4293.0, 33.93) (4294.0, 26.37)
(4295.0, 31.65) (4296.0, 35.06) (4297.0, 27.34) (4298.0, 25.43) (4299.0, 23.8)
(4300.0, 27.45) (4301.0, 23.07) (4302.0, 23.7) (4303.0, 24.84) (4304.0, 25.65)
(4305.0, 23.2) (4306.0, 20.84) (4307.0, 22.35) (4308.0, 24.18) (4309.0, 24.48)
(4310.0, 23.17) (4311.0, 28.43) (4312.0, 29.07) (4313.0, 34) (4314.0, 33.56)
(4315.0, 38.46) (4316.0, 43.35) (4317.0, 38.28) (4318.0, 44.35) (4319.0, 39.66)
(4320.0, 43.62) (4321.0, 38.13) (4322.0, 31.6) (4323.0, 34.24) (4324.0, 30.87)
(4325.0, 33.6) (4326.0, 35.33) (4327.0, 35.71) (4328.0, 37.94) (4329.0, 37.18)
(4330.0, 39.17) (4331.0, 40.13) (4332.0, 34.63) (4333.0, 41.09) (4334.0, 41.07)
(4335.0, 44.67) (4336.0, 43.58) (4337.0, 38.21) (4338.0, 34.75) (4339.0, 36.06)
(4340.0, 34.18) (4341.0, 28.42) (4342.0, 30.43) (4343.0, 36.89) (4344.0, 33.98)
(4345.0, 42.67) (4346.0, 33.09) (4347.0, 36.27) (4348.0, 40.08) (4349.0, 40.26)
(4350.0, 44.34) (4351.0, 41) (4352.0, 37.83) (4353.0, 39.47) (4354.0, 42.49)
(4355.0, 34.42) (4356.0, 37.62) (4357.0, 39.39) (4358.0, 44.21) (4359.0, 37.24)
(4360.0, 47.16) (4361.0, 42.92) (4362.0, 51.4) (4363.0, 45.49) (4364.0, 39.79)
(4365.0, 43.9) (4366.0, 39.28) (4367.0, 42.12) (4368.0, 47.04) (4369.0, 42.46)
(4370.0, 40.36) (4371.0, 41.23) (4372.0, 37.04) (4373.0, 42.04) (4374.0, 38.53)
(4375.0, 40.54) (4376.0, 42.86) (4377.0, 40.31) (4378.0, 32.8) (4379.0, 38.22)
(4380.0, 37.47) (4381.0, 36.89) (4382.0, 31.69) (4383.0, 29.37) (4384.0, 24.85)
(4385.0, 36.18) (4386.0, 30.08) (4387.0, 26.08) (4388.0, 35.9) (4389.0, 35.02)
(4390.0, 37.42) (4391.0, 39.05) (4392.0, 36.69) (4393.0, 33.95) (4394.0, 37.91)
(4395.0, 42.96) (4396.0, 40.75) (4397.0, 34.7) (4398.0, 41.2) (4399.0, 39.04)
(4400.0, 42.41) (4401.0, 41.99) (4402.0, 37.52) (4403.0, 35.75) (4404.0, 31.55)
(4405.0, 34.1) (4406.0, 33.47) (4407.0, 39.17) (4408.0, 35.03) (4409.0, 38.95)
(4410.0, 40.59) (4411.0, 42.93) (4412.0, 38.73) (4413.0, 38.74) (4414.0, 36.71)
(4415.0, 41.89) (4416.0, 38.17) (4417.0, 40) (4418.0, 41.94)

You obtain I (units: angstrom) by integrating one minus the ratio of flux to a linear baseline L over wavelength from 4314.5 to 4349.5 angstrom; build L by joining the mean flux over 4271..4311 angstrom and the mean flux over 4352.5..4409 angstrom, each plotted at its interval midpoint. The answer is -4.4 angstrom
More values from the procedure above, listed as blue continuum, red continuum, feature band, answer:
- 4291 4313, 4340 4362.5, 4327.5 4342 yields -1.15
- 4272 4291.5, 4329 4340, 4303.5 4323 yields 2.32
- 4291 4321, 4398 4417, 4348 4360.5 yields -2.32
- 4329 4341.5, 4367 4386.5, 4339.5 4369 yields -1.63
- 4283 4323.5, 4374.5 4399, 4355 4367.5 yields -2.80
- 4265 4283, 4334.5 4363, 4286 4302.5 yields 1.89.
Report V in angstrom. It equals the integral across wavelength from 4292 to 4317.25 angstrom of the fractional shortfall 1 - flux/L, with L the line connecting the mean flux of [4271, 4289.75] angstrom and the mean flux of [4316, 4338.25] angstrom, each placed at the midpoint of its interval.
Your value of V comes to 4.7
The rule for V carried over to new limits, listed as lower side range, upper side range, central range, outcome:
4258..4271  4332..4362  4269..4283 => 1.1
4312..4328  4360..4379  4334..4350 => 0.7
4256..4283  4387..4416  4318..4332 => -1.1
